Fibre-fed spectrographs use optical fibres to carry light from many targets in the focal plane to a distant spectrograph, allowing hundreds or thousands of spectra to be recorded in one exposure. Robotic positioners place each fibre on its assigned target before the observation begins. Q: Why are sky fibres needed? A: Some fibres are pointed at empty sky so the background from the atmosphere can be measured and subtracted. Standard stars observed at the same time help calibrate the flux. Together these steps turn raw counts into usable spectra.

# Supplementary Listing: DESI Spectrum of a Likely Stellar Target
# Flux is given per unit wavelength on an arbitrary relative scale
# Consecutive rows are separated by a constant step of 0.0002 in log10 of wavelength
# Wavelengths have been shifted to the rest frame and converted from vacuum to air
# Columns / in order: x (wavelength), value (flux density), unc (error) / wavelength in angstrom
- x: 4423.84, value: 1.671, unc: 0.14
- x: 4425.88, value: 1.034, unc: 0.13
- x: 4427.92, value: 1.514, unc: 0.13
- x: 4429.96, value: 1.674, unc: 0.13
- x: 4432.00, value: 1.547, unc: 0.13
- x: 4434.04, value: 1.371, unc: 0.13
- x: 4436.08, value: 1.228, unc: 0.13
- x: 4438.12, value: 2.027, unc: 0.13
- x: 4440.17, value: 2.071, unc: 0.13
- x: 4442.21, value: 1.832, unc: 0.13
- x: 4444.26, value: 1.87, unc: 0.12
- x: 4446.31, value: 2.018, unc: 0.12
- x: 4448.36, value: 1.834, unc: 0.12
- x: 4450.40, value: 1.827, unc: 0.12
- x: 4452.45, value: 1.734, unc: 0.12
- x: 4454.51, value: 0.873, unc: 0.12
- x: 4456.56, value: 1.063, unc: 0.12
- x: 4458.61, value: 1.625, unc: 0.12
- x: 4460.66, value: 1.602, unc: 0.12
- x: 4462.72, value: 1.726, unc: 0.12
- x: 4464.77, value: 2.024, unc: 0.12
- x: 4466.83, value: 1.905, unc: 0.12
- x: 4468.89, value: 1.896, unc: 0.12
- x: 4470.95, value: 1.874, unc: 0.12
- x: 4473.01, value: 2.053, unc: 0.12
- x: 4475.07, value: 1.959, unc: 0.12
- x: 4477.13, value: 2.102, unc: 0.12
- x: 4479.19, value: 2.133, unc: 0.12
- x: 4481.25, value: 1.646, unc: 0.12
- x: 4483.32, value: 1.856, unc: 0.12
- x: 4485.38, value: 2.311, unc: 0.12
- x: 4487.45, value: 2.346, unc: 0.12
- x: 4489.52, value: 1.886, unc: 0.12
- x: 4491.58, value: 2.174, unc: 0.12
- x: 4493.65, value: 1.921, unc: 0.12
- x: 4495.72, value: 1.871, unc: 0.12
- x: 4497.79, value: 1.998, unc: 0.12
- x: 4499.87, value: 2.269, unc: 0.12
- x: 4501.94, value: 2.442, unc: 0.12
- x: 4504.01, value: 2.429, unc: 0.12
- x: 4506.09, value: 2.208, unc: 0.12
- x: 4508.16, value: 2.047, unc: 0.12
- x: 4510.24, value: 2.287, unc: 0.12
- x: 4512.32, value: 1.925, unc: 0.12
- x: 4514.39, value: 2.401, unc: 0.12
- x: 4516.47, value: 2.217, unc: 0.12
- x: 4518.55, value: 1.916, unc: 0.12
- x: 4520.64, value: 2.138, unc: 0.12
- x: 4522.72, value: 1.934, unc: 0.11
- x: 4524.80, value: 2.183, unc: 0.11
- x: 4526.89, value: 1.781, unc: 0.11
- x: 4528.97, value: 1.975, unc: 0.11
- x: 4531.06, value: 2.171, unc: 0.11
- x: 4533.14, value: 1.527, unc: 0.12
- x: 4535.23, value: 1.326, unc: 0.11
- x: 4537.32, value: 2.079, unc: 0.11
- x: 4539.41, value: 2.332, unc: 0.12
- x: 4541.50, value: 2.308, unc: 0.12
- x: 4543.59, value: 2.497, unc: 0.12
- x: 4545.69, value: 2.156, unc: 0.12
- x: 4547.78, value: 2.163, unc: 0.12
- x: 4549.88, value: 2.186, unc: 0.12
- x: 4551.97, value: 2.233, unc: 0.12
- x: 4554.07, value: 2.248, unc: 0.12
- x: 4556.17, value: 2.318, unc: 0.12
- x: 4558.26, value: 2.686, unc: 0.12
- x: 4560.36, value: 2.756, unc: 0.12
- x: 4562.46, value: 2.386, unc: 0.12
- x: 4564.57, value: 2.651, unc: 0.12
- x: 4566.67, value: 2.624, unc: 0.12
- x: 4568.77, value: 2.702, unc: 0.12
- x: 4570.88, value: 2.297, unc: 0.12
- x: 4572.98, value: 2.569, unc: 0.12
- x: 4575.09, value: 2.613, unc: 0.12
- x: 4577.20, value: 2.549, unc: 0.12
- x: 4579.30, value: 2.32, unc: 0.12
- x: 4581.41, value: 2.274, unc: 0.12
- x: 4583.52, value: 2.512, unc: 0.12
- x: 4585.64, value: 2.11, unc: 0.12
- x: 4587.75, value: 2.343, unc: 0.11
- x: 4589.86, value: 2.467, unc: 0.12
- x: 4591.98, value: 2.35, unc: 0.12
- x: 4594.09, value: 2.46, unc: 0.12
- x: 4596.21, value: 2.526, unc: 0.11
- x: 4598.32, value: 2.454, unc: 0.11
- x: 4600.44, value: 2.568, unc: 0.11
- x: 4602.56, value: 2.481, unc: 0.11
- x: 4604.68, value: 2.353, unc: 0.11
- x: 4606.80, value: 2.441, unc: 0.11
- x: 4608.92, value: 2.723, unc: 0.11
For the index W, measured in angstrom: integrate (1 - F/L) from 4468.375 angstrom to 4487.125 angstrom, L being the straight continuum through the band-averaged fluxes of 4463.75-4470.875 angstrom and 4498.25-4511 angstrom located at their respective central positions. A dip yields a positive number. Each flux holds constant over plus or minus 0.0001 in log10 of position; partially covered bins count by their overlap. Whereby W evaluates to 0.3 angstrom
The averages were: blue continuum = 1.93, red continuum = 2.27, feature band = 2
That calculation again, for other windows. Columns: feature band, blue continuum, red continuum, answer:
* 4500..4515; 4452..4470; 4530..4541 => -3.8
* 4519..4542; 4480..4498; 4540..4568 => 3.0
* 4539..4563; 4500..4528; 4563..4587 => -0.1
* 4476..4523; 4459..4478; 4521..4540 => -5.0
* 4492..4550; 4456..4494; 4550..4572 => 3.0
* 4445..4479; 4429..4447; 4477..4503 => 2.2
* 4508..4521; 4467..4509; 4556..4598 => 0.3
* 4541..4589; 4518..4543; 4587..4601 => -3.9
